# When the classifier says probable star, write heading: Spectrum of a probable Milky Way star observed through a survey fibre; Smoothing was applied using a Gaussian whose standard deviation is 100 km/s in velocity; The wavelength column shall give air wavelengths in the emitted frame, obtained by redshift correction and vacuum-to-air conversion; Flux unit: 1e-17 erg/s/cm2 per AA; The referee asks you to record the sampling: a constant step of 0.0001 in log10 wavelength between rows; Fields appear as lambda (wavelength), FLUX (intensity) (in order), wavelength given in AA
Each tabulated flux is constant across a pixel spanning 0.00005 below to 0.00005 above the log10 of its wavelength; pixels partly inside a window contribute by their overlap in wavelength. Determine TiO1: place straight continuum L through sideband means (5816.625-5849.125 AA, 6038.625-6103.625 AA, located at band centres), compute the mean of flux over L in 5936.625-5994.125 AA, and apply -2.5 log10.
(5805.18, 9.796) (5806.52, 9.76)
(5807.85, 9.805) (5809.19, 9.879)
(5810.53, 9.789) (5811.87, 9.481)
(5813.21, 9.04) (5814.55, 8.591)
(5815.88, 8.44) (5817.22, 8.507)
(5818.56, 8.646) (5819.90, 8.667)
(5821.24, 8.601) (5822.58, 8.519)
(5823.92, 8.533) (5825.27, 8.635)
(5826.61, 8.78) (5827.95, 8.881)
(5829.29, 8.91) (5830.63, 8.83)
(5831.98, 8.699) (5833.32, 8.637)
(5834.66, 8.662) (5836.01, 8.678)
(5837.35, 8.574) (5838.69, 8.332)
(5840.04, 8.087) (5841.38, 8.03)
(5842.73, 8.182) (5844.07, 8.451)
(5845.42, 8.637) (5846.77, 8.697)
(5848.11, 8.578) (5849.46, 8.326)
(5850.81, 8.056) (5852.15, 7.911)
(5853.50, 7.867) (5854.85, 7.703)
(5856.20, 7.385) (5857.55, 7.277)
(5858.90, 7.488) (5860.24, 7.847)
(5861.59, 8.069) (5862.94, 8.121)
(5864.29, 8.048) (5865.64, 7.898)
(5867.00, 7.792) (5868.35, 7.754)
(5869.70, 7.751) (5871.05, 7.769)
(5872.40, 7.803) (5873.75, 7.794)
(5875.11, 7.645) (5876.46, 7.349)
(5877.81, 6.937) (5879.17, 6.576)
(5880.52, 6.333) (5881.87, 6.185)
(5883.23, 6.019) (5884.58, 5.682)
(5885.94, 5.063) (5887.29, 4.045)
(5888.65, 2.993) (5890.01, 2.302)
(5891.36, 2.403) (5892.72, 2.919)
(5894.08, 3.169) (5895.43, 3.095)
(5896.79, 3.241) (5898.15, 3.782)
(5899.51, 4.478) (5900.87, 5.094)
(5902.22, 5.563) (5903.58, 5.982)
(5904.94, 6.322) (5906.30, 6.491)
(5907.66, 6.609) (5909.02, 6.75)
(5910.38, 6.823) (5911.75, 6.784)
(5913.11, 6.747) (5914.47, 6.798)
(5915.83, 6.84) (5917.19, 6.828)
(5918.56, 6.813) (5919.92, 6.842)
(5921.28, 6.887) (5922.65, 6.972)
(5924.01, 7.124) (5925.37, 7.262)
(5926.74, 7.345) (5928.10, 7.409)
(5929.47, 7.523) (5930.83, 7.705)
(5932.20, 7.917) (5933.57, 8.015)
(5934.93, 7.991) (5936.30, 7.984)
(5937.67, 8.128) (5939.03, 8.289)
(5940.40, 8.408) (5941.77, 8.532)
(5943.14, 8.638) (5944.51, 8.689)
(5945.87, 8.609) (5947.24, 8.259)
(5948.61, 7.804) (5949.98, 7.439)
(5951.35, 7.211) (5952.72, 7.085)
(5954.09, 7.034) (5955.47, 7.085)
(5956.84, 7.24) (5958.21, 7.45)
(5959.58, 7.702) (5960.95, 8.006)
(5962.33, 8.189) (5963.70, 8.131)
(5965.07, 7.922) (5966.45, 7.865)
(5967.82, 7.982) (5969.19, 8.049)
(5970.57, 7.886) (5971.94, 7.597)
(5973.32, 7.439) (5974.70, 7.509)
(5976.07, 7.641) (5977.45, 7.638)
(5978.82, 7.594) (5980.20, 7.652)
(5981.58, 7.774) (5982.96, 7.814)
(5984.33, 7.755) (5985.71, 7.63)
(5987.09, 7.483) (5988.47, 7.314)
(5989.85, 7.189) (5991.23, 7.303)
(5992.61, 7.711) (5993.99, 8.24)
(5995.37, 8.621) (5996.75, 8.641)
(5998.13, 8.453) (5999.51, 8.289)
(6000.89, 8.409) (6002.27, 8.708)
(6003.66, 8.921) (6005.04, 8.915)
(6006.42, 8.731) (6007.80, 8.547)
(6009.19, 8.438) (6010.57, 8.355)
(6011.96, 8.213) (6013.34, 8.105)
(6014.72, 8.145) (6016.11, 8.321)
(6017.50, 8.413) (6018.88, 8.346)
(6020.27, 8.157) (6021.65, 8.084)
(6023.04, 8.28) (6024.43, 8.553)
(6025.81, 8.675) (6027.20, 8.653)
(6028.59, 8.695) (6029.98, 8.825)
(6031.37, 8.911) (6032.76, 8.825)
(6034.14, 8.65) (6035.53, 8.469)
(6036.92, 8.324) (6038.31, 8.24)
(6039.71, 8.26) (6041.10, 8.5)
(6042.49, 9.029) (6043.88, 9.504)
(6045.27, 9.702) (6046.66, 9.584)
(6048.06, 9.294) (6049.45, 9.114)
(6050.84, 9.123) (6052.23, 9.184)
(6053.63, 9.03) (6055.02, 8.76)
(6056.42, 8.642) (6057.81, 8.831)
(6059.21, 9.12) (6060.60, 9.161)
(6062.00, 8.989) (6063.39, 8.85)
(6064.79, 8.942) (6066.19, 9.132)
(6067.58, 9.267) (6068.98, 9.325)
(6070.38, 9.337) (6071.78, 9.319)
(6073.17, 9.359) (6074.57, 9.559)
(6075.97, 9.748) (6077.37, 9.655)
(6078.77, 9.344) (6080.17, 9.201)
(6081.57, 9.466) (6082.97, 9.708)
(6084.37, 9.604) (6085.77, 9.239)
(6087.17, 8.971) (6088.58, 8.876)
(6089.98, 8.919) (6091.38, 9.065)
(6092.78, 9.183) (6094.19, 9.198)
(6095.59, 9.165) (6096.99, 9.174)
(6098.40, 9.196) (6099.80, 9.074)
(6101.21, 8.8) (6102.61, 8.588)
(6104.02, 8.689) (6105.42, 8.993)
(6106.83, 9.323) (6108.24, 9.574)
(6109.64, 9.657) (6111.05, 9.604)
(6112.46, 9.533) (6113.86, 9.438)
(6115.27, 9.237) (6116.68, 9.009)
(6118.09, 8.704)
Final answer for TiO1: 0.14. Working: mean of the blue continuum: 8.57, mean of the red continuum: 9.15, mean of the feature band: 7.78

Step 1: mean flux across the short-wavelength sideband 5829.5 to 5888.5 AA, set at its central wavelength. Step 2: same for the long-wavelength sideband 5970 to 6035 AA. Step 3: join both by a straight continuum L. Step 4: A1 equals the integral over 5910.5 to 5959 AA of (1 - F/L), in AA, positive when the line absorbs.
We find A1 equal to 2.4 AA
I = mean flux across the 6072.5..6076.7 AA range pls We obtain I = 9.55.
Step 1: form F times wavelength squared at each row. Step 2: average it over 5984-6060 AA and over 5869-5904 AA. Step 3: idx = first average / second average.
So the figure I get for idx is 1.68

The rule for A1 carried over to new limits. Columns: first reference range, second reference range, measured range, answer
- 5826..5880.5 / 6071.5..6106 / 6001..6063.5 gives 1.5 AA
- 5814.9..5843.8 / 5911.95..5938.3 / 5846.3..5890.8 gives 5.7 AA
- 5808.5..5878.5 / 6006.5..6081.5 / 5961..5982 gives 2.1 AA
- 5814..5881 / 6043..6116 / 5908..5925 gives 3.2 AA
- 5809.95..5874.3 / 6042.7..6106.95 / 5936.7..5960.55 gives 2.3 AA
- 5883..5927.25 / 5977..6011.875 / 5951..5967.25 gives -1.2 AA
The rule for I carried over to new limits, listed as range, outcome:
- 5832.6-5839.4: 8.58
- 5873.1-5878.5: 7.42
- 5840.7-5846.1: 8.32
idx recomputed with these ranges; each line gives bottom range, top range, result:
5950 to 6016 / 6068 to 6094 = 1.22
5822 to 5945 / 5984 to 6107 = 1.30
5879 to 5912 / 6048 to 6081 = 1.97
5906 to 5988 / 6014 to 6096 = 1.23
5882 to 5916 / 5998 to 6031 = 1.75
